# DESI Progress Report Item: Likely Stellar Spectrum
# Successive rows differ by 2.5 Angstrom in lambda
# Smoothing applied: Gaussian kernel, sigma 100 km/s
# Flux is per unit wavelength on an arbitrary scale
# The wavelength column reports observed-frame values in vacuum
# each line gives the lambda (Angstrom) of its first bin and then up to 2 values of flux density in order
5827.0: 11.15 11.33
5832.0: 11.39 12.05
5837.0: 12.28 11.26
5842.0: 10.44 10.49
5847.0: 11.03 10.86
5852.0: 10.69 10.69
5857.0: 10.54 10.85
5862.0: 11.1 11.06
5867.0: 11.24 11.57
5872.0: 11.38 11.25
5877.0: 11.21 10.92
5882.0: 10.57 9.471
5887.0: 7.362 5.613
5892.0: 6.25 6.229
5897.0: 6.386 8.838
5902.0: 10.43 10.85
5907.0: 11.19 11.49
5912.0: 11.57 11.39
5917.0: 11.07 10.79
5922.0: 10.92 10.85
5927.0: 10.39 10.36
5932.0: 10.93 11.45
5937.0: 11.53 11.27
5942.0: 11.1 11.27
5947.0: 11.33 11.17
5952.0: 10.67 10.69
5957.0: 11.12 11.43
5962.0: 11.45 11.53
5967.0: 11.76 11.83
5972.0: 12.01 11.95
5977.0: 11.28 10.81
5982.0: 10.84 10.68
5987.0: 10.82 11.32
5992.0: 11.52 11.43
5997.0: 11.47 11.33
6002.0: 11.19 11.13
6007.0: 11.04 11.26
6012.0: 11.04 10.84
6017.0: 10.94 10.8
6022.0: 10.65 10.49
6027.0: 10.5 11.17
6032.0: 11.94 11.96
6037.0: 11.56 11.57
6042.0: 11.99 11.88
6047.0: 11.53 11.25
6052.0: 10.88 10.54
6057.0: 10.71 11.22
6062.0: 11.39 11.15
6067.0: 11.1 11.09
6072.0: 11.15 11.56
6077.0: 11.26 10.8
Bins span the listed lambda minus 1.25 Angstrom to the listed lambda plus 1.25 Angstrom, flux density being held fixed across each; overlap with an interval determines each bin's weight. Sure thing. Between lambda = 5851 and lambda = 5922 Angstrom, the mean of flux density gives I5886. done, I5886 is 10.1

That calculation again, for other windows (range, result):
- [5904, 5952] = 11.1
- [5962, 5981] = 11.6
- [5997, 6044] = 11.2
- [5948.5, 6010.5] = 11.3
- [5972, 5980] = 11.5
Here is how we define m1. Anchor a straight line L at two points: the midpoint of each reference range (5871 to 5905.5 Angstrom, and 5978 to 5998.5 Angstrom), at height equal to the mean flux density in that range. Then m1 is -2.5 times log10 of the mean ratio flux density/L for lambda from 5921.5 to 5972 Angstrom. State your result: -0.09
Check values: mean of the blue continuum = 9.02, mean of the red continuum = 11.1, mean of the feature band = 11.2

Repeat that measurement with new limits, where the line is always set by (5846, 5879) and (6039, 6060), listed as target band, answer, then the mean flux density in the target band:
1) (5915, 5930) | 0.03 mag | 10.8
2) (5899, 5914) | 0.02 mag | 10.9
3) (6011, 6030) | 0.04 mag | 10.8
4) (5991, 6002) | -0.02 mag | 11.4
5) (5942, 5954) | 0.01 mag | 11.1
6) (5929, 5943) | 0.00 mag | 11.1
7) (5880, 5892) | 0.32 mag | 8.21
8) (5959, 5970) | -0.04 mag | 11.6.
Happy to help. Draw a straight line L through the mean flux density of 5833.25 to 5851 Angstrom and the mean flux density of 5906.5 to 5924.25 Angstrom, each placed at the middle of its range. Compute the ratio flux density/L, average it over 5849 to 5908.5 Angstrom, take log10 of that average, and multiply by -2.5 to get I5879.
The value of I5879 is 0.138 mag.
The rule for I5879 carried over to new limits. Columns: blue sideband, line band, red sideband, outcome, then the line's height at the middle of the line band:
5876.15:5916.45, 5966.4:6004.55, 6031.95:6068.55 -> -0.08 mag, 10.5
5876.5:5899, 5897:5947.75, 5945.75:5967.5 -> -0.12 mag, 9.69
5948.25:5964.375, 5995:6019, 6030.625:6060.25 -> 0.01 mag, 11.3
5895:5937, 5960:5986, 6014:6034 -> -0.07 mag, 10.7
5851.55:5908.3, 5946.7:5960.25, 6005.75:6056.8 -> -0.06 mag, 10.5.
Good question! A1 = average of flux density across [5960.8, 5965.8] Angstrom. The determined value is 11.5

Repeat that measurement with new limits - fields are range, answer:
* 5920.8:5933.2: 10.7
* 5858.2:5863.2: 11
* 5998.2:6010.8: 11.2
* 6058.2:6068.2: 11.2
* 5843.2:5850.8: 10.8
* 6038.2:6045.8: 11.8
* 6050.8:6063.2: 10.9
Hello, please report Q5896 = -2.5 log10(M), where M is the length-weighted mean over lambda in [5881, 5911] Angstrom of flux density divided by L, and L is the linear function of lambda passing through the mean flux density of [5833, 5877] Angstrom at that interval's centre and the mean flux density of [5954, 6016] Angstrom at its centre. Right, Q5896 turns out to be 0.27 mag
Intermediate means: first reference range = 11.1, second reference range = 11.3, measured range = 8.73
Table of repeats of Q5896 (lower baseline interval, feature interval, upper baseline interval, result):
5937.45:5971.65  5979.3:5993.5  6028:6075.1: 0.03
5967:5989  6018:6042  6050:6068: -0.01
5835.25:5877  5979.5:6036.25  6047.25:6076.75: 0.00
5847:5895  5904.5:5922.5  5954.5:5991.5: -0.06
